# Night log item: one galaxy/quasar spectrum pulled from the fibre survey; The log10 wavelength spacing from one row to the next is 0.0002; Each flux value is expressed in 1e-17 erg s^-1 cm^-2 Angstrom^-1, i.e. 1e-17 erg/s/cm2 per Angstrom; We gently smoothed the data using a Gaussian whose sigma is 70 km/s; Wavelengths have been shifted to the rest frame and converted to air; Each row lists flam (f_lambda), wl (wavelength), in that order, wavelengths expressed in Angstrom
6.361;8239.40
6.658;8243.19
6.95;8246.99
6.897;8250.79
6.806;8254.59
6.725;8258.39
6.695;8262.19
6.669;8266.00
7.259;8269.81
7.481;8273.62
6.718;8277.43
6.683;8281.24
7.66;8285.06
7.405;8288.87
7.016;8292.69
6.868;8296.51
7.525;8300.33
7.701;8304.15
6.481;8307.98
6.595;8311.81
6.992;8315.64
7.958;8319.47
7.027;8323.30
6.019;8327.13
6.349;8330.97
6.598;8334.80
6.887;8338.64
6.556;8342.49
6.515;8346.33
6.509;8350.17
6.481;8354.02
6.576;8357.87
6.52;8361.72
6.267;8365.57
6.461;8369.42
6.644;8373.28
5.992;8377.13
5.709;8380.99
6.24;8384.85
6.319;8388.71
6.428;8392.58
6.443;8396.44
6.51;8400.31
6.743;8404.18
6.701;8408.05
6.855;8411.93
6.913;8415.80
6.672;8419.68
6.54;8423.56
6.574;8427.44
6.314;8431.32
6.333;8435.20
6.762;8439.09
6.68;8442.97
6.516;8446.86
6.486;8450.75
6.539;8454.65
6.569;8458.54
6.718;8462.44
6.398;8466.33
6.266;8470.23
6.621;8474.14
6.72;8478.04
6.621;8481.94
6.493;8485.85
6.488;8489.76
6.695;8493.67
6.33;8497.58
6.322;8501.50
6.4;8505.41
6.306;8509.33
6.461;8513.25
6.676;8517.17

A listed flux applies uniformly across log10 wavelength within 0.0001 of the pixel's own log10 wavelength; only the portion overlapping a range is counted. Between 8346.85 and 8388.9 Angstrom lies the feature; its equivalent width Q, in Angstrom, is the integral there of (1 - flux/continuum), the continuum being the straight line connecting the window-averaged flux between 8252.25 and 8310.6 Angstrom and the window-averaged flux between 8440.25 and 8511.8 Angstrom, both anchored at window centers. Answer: 2.9 Angstrom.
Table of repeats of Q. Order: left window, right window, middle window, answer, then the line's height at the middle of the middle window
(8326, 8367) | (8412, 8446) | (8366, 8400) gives 1.3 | 6.54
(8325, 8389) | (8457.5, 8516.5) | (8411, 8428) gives -0.7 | 6.44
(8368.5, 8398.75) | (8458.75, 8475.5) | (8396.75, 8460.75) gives -2.1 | 6.4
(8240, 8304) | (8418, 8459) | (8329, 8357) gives 1.0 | 6.81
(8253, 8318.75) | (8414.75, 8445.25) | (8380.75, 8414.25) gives 1.0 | 6.69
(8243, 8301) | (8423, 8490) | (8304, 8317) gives 0.1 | 6.9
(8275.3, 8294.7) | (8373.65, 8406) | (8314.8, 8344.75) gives -0.1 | 6.76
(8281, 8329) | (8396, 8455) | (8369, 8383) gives 1.3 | 6.8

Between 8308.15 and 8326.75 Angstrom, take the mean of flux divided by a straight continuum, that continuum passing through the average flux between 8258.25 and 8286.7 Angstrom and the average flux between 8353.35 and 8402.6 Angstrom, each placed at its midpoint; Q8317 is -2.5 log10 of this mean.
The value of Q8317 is -0.04 mag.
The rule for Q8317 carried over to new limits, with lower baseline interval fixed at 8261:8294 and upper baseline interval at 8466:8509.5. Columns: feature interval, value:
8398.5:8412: 0.01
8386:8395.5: 0.06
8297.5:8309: -0.04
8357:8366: 0.06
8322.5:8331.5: 0.08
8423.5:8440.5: 0.02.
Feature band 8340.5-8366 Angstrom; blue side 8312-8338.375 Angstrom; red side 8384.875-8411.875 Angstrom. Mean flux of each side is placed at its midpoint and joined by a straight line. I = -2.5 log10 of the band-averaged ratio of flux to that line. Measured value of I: 0.03 mag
